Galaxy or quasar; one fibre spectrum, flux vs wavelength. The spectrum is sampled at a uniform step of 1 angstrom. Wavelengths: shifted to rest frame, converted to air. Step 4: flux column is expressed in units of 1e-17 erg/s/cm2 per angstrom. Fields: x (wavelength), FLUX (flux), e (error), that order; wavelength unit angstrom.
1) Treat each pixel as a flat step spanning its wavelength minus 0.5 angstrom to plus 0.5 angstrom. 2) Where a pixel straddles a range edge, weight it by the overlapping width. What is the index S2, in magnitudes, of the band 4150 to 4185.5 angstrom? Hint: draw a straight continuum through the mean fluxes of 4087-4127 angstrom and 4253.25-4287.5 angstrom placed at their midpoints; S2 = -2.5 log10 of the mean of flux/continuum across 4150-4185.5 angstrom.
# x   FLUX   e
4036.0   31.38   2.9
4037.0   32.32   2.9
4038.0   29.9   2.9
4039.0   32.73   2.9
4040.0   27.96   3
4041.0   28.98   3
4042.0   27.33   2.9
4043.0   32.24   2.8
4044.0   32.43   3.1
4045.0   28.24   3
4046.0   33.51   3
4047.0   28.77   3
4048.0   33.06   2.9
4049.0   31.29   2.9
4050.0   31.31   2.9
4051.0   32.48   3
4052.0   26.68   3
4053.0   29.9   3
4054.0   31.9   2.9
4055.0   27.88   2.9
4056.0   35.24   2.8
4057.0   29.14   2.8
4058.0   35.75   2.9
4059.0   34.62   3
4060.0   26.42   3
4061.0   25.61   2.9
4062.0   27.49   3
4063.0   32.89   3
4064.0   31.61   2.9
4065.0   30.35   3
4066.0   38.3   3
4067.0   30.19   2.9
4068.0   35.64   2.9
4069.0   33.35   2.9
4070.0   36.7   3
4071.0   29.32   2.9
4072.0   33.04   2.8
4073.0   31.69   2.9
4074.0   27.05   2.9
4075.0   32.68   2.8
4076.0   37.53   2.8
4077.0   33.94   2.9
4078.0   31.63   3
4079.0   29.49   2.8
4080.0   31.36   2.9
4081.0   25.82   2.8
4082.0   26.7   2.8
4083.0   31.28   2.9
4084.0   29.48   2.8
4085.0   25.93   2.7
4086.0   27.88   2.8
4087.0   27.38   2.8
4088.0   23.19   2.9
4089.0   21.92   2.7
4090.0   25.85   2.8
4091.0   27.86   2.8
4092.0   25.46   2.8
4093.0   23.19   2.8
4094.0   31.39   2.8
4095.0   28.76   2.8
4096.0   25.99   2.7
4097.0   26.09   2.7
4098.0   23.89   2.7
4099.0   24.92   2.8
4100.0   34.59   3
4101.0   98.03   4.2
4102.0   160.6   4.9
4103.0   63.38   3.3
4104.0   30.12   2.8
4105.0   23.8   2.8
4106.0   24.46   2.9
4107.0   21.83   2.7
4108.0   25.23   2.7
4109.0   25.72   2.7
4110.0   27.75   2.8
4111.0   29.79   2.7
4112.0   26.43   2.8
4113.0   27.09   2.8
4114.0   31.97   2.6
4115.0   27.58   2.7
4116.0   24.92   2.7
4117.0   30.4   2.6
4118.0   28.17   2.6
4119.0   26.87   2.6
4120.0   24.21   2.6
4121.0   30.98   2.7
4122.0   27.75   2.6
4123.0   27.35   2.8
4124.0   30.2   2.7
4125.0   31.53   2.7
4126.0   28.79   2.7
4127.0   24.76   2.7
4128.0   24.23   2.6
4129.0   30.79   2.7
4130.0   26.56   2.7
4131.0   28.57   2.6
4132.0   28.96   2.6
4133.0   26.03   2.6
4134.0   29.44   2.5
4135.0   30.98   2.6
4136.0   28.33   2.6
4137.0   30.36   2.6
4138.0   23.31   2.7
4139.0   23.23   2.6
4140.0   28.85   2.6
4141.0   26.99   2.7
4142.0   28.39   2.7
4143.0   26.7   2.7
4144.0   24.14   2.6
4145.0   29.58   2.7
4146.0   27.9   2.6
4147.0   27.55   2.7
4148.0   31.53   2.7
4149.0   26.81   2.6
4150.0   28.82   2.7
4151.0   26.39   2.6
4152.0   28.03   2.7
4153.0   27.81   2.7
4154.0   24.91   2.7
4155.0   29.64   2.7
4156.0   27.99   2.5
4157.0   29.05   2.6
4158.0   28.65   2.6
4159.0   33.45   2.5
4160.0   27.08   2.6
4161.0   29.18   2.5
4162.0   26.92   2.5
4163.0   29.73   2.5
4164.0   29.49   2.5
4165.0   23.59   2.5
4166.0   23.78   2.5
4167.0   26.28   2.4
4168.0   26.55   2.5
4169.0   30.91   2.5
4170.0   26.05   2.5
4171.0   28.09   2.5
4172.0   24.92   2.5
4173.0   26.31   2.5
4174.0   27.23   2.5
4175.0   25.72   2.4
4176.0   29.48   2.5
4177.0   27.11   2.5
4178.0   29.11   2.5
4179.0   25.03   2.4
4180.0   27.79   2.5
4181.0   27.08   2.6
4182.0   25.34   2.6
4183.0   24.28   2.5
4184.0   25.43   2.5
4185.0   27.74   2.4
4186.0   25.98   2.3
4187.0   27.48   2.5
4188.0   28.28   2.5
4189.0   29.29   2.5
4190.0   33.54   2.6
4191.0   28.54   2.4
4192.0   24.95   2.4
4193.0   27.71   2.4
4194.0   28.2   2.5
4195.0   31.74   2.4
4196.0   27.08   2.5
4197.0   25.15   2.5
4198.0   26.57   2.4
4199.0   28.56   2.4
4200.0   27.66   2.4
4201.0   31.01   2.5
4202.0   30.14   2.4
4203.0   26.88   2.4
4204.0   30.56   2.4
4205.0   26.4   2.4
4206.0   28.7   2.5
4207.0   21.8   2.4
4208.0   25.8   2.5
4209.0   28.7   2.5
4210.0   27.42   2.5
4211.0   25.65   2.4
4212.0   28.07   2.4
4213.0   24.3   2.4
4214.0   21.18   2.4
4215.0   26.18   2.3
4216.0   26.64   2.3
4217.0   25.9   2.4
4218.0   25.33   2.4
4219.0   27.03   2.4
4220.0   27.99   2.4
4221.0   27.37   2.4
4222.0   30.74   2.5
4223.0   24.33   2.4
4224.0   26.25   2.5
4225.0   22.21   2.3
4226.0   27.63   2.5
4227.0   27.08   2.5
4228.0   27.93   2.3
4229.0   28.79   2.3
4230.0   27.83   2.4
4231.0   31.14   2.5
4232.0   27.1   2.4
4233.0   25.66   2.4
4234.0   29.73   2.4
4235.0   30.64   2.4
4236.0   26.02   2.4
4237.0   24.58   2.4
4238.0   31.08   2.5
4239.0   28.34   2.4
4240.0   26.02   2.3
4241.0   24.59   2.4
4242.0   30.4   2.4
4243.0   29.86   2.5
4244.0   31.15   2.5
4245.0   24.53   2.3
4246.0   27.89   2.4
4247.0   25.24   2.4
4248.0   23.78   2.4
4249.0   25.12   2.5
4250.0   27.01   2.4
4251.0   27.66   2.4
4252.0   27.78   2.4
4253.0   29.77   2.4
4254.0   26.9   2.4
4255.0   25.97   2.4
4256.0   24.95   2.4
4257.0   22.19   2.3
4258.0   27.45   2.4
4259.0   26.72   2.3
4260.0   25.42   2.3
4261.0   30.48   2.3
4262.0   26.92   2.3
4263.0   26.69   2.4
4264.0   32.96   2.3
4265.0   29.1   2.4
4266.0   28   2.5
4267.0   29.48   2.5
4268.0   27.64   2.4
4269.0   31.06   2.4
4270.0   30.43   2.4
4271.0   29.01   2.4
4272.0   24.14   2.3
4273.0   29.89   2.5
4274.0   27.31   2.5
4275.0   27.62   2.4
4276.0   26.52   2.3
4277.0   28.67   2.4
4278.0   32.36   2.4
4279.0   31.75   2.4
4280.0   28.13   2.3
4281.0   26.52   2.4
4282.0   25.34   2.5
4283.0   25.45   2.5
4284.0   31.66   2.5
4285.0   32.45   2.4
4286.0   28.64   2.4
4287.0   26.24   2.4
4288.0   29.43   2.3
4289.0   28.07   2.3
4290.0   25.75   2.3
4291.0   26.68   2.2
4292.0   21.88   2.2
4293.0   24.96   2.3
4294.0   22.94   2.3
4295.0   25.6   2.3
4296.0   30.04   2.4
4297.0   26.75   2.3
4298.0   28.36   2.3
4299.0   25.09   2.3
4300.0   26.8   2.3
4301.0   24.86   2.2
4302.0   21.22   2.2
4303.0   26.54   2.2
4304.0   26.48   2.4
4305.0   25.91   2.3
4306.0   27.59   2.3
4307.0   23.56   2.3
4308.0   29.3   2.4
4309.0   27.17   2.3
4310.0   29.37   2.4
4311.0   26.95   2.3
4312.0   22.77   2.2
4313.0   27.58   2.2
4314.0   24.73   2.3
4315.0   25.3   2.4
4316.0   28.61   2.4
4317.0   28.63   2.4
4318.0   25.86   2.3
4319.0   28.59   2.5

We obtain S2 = 0.14 mag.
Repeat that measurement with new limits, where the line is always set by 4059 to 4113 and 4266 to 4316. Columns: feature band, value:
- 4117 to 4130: 0.15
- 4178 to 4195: 0.10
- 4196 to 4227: 0.11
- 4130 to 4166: 0.13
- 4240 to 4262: 0.06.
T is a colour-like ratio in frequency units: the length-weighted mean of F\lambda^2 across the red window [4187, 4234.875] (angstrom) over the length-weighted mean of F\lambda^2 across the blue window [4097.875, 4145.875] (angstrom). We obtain 0.88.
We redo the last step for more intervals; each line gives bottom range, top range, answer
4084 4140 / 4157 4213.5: 0.90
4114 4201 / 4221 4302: 1.04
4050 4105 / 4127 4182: 0.84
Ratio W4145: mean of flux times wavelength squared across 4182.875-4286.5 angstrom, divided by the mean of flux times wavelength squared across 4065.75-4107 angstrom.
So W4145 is 0.85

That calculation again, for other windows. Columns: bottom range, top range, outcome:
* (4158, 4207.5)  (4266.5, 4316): 1.04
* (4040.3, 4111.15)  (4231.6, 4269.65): 0.91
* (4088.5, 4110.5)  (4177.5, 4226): 0.76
